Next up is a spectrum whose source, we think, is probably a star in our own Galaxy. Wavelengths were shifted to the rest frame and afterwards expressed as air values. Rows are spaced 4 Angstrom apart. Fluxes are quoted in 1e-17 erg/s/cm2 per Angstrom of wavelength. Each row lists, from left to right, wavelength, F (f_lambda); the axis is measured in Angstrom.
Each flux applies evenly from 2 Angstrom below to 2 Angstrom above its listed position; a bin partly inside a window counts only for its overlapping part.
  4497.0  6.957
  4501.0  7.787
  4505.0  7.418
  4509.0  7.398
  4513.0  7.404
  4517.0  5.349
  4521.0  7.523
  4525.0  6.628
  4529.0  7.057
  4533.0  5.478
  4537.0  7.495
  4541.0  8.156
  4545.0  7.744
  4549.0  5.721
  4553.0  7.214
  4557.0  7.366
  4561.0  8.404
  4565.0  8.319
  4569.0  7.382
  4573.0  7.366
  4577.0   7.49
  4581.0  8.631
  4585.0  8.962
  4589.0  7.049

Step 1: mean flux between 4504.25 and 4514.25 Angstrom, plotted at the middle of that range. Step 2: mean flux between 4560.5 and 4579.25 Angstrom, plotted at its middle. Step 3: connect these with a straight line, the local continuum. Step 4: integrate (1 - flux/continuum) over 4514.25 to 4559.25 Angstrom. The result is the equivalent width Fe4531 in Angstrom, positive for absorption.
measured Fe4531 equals 4.0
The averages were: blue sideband 7.41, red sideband 7.75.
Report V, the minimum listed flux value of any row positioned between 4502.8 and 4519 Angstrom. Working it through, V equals 5.349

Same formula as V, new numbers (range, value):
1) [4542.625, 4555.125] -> 5.721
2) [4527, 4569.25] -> 5.478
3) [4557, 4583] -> 7.366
